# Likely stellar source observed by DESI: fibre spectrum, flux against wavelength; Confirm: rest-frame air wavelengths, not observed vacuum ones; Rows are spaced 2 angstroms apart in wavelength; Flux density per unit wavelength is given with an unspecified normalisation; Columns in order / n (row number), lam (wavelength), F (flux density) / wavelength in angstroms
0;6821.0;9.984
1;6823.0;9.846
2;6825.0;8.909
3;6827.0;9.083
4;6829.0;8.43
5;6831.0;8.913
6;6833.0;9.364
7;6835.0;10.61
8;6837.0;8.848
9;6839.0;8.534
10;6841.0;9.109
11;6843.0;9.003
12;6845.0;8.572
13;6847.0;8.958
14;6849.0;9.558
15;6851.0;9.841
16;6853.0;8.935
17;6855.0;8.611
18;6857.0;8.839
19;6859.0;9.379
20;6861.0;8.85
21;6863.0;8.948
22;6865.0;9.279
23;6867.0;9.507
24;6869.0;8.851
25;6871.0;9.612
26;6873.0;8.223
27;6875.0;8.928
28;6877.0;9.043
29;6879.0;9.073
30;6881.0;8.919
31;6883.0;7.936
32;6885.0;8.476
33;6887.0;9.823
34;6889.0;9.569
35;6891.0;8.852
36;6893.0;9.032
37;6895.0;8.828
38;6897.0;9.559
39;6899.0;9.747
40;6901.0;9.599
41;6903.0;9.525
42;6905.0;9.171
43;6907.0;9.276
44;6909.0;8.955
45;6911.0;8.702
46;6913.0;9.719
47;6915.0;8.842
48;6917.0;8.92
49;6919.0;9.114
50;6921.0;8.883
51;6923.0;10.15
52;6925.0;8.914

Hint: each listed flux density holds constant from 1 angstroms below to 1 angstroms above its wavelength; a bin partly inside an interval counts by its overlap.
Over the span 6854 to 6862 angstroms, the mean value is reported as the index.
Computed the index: 8.92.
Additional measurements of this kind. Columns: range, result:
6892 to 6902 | 9.35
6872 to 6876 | 8.58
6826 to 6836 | 9.28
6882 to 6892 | 8.93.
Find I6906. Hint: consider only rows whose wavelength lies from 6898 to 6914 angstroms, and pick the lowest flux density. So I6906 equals 8.702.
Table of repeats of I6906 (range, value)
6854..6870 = 8.611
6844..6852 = 8.572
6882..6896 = 7.936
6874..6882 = 8.919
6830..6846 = 8.534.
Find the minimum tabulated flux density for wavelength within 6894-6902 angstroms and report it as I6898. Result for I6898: 8.828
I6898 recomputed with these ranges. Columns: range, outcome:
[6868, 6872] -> 8.851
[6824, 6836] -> 8.43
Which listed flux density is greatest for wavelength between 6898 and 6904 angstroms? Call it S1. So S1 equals 9.747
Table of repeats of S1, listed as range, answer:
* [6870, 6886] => 9.612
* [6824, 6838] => 10.61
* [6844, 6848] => 8.958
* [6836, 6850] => 9.558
